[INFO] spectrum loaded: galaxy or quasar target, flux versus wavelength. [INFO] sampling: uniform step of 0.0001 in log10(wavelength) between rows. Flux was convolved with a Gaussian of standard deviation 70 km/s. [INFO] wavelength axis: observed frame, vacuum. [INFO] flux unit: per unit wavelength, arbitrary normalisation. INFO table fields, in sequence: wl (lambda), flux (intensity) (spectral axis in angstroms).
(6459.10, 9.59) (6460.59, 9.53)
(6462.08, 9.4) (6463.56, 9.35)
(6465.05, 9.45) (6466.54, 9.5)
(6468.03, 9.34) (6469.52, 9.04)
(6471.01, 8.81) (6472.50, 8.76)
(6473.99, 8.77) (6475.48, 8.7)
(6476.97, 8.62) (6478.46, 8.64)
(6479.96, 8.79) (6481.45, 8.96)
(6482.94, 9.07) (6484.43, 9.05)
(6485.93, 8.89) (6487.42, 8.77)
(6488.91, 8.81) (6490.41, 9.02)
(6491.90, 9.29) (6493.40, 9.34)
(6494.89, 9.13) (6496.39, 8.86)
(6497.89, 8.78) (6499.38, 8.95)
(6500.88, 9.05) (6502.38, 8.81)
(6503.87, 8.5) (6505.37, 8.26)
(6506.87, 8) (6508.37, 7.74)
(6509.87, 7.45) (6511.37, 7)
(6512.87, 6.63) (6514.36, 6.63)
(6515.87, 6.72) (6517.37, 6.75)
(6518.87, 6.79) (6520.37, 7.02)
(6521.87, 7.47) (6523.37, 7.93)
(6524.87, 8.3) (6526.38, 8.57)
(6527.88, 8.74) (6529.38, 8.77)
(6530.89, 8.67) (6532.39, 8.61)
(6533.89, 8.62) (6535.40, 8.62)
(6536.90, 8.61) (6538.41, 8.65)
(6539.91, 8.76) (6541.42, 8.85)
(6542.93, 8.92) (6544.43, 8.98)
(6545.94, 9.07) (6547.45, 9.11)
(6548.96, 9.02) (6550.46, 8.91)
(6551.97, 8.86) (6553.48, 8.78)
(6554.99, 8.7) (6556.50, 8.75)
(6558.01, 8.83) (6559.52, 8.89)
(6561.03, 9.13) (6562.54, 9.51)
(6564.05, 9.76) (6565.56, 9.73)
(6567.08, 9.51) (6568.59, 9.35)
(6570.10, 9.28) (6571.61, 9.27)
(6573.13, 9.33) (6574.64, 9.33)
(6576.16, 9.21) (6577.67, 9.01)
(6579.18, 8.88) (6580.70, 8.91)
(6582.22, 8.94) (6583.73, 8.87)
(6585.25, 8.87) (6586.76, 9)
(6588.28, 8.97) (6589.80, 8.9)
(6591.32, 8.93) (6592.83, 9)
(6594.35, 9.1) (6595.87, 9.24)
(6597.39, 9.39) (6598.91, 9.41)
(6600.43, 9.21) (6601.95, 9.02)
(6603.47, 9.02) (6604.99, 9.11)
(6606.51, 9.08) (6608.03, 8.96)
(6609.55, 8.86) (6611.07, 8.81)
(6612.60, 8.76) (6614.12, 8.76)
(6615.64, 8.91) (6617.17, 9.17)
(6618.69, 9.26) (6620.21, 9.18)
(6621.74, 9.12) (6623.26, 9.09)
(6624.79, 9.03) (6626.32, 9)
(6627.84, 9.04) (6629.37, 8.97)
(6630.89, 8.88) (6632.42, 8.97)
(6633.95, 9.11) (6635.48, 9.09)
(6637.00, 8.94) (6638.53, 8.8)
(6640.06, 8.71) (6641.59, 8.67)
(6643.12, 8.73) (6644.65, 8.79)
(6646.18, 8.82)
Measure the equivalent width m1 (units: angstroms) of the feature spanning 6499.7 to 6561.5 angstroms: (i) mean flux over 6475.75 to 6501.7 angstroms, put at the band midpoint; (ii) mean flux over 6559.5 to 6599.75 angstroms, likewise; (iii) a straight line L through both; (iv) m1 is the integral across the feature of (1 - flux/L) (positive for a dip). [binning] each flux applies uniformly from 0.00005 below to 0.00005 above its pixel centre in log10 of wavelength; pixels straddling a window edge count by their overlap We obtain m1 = 5.1 angstroms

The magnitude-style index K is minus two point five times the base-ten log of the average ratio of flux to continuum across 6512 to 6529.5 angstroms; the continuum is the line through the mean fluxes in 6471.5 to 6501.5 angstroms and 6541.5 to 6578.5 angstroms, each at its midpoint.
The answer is 0.20 mag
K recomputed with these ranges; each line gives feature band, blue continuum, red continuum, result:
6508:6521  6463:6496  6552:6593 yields 0.29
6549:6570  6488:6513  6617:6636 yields -0.05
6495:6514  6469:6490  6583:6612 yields 0.09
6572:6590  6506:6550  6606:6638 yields -0.05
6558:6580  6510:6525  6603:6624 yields -0.15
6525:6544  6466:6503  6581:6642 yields 0.03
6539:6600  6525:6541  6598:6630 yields -0.03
